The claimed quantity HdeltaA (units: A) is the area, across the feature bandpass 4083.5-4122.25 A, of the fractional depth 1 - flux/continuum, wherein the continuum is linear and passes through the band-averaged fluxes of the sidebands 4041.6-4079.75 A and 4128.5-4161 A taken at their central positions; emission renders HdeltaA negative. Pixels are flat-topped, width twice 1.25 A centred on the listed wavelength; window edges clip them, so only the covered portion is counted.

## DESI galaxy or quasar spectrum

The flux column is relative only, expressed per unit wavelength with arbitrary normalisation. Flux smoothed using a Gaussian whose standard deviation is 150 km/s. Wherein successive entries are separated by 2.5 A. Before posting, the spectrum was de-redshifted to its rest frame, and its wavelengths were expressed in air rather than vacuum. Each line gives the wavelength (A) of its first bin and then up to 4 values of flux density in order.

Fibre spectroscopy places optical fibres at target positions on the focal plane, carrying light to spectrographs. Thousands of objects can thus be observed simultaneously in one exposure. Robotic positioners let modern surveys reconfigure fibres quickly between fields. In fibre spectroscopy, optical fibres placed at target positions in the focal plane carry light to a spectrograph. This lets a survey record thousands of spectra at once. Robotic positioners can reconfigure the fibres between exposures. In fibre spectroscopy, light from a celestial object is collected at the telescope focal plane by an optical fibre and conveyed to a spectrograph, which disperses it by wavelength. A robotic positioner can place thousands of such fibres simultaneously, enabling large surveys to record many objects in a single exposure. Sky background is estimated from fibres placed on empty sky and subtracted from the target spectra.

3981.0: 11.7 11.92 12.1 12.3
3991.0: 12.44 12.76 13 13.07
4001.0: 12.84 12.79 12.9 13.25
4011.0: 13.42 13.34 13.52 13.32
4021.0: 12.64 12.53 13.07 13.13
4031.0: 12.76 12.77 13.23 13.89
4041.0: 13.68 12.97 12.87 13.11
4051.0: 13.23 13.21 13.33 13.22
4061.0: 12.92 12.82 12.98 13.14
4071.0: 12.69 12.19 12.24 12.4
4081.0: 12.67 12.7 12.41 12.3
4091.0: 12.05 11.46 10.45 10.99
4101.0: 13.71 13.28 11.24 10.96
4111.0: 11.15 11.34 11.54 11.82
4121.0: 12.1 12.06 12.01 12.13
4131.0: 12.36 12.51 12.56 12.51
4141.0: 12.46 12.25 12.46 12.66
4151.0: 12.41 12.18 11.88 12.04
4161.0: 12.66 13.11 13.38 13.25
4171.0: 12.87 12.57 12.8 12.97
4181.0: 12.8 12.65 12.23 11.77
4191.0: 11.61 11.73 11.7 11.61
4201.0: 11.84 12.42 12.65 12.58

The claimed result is 2.50 A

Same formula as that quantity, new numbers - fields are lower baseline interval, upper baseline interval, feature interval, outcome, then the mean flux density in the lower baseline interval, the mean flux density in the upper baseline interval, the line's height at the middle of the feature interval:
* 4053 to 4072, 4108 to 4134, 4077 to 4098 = 0.84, 13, 11.8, 12.5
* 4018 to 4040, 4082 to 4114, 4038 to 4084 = -1.67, 13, 11.9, 12.5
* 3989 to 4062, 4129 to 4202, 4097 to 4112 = 0.97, 13.1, 12.4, 12.7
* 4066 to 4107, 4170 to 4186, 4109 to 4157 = 1.53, 12.3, 12.7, 12.5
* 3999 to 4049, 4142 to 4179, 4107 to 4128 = 1.87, 13.1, 12.6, 12.8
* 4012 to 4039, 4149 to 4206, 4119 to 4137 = 0.56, 13.1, 12.4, 12.6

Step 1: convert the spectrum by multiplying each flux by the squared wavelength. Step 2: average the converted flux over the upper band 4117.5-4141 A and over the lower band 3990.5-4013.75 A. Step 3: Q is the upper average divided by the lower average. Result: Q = 1.00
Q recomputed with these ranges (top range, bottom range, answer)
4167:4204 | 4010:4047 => 1.01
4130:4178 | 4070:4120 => 1.08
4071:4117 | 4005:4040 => 0.94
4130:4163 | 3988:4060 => 1.01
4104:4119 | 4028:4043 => 0.90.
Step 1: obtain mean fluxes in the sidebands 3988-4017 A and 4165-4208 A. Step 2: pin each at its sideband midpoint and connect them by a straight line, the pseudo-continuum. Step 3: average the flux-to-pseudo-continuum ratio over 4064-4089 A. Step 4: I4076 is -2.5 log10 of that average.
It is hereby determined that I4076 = 0.01 mag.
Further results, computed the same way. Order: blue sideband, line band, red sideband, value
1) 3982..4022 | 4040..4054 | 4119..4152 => -0.042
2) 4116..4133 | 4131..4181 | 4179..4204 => -0.048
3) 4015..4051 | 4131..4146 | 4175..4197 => 0.006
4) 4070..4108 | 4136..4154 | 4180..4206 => -0.030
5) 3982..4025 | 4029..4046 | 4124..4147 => -0.041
